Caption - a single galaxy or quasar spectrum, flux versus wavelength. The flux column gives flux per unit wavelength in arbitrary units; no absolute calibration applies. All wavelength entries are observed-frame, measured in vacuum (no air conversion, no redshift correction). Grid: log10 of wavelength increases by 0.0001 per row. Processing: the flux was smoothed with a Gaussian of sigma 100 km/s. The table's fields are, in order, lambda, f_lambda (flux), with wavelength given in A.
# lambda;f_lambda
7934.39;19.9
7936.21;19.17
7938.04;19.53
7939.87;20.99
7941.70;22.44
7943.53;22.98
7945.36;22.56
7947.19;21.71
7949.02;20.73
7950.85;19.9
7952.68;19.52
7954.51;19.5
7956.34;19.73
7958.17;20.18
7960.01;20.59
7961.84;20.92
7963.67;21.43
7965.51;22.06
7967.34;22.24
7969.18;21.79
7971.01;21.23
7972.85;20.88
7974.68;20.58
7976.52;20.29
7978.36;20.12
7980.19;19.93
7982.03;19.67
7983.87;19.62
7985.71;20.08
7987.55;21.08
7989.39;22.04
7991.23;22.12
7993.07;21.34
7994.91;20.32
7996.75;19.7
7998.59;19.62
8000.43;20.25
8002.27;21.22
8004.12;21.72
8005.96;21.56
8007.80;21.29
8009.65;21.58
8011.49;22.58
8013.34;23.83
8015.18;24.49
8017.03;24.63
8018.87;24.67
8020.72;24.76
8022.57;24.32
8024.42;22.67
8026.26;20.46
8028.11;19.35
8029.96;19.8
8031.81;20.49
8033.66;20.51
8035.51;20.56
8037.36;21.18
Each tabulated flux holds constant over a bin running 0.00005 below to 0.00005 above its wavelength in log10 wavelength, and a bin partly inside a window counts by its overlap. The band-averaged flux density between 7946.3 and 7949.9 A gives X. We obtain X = 21.2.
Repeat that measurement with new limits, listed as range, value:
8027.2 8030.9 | 19.6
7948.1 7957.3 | 19.9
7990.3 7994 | 21.7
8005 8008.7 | 21.5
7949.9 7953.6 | 19.7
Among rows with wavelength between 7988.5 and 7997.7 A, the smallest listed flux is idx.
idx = 19.7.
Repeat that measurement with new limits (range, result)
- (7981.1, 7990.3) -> 19.62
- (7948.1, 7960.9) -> 19.5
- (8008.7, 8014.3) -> 21.58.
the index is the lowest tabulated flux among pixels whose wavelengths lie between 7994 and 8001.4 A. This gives 19.62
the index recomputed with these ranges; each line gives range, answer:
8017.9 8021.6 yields 24.67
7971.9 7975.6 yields 20.58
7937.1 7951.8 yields 19.53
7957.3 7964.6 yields 20.18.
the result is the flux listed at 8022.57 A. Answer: 24.32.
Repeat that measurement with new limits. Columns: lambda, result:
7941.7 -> 22.44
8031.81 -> 20.49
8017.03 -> 24.63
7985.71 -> 20.08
